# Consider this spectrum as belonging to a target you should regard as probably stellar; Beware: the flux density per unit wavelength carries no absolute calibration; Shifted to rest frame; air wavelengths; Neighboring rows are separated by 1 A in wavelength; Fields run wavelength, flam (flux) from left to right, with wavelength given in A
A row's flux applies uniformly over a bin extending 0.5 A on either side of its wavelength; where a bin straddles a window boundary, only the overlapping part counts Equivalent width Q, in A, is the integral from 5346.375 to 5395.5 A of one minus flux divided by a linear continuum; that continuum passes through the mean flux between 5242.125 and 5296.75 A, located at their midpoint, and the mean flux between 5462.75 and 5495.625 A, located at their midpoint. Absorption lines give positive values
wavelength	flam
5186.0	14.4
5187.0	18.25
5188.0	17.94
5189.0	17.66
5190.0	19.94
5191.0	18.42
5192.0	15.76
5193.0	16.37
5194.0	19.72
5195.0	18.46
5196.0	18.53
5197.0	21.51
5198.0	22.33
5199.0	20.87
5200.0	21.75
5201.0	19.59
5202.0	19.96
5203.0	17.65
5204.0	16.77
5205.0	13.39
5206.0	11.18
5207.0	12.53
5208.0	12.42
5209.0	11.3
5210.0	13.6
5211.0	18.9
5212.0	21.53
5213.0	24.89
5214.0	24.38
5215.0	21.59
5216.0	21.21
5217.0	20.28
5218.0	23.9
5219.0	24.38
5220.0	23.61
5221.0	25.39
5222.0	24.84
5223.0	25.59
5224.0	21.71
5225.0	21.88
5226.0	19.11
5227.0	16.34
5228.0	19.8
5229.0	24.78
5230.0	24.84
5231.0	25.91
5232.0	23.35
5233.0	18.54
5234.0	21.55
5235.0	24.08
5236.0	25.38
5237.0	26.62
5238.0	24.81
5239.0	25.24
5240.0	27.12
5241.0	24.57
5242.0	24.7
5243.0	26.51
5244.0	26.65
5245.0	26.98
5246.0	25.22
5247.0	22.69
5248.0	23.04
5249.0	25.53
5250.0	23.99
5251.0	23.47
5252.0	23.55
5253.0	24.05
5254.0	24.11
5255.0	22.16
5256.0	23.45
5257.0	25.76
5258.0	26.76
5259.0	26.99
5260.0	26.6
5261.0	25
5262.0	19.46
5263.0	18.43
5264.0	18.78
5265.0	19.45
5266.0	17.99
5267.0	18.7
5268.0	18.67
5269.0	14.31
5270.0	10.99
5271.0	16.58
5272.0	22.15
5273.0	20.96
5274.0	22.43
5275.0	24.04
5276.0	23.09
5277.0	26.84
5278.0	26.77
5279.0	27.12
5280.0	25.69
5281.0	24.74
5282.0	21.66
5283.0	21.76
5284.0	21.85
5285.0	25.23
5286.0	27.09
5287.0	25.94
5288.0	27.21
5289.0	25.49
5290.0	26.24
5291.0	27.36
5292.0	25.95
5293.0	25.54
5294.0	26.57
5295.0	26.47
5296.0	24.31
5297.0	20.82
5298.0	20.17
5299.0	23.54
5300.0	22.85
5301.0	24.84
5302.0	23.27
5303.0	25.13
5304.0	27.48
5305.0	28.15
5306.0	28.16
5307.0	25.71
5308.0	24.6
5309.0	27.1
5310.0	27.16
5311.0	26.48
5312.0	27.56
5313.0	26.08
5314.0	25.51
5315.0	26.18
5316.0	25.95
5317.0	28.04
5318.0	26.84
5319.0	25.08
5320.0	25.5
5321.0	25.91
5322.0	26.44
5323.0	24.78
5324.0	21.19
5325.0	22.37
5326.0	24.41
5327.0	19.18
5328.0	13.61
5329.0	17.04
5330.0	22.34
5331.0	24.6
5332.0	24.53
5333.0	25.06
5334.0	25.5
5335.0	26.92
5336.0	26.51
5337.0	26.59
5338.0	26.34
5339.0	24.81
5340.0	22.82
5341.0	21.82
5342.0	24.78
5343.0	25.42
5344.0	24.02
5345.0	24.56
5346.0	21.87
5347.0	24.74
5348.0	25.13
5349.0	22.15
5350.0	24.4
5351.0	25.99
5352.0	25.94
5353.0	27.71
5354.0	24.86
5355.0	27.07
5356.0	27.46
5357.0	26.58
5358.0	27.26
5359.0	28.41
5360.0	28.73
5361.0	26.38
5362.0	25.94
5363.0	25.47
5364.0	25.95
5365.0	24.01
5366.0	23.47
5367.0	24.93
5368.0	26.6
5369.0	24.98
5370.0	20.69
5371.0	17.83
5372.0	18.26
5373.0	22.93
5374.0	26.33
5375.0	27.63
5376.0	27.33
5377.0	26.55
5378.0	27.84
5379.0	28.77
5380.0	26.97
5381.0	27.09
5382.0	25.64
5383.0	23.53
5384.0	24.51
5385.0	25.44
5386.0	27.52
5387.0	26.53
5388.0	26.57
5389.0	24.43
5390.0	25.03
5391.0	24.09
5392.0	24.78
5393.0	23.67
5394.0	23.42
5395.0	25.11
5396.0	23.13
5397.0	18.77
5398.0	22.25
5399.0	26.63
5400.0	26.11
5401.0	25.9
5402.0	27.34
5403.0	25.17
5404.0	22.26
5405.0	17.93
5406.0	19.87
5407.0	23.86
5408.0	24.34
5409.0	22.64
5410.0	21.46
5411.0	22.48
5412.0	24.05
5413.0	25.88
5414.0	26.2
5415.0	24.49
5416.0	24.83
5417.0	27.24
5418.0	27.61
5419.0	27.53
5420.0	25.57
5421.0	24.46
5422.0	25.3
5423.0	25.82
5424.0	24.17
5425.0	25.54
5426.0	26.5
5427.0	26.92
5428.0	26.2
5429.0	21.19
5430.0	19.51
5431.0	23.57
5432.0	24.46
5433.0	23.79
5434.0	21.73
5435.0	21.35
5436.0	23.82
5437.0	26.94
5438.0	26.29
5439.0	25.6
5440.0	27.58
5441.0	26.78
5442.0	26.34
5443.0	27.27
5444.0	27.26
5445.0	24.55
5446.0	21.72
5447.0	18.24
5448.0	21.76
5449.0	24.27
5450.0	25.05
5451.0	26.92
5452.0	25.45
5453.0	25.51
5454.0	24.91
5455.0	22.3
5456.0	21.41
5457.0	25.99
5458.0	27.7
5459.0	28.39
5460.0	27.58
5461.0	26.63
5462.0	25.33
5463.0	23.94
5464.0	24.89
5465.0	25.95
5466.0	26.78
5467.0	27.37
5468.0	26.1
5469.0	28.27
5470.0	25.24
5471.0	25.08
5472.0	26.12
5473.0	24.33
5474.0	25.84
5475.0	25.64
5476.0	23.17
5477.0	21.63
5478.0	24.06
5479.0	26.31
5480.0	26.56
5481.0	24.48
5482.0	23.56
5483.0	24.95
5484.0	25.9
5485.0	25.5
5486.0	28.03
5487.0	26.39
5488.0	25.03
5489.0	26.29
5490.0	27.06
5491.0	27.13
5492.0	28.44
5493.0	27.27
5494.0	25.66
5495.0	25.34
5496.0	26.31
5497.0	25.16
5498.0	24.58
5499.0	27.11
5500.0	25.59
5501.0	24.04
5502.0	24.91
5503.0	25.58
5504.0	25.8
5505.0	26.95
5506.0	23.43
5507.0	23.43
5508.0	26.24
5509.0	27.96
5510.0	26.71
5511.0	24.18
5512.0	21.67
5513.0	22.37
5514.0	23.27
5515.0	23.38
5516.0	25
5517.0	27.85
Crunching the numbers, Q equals -1.6 A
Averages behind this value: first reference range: 23.5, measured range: 25.4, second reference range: 25.7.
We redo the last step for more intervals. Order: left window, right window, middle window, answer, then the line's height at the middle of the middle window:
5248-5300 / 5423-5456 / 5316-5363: -2.12 A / 23.7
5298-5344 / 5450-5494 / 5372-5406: 0.35 A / 25.2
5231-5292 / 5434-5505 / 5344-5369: -1.28 A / 24.4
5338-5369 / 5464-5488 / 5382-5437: 2.31 A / 25.4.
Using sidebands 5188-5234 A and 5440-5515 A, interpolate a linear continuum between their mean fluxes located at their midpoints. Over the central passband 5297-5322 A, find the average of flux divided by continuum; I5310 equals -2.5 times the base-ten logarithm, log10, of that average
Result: -0.17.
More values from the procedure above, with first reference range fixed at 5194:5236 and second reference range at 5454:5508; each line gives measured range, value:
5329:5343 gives -0.082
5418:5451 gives 0.000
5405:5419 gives 0.006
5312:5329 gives -0.076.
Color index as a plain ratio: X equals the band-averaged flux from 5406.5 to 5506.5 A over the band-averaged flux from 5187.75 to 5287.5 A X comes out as 1.2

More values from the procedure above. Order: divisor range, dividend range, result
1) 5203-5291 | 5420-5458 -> 1.10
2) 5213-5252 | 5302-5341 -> 1.05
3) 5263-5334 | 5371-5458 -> 1.04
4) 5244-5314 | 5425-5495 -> 1.06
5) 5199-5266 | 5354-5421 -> 1.13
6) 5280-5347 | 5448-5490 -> 1.03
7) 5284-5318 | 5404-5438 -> 0.94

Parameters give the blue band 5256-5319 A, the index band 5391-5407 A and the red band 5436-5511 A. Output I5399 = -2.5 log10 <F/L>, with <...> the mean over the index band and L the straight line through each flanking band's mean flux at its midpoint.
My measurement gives 0.063 mag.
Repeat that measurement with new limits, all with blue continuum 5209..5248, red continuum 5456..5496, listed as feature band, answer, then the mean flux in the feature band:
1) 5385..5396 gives -0.007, 25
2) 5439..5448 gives 0.028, 24.8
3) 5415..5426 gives -0.024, 25.8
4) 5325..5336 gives 0.079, 22.5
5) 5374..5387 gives -0.076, 26.6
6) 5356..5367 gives -0.071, 26.2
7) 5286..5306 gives -0.063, 25.2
